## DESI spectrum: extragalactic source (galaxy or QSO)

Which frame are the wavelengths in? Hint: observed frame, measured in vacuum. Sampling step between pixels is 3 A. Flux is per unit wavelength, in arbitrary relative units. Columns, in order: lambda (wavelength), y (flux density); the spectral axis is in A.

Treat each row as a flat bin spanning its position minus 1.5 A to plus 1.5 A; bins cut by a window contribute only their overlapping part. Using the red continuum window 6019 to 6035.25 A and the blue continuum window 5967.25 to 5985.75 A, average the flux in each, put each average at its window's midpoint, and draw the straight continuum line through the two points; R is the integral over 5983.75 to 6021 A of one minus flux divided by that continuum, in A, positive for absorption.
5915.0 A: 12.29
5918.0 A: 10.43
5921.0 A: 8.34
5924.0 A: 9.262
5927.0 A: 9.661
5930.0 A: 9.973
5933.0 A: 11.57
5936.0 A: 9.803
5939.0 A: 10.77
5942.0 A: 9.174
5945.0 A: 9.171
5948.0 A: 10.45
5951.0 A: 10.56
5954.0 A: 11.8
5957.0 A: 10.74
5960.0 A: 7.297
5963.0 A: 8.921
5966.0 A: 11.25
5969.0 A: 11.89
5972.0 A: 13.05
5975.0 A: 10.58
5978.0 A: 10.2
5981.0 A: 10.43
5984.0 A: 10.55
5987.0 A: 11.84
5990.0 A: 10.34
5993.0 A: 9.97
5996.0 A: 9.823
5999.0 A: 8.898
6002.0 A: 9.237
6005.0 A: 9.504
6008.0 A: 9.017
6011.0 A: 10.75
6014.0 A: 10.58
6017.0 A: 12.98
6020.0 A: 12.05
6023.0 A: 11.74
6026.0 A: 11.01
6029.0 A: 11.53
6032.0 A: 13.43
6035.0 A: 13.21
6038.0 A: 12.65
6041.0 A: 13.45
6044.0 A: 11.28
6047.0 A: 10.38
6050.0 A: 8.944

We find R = 3.9 A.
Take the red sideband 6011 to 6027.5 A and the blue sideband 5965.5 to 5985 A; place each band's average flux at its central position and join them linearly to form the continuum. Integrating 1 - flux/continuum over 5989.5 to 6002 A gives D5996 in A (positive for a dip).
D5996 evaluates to 1.9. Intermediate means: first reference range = 11.1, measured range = 9.65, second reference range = 11.6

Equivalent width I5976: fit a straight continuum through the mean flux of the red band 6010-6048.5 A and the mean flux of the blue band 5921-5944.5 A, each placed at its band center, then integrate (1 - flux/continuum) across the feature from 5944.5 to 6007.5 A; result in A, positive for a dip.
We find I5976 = 2.8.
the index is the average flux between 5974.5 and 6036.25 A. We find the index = 10.8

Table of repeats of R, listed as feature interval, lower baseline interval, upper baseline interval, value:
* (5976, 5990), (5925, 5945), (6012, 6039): 0.55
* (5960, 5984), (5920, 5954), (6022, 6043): 0.51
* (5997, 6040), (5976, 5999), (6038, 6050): -0.79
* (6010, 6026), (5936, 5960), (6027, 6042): 0.89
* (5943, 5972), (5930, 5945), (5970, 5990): 0.67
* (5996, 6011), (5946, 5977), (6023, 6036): 2.85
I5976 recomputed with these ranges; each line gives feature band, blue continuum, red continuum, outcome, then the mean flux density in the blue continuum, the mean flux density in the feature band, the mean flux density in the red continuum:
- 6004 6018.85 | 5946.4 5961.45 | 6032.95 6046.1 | 1.5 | 10.2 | 10.6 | 12.6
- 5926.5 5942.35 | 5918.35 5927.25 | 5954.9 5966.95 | -1.6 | 9.18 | 10.3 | 9.59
